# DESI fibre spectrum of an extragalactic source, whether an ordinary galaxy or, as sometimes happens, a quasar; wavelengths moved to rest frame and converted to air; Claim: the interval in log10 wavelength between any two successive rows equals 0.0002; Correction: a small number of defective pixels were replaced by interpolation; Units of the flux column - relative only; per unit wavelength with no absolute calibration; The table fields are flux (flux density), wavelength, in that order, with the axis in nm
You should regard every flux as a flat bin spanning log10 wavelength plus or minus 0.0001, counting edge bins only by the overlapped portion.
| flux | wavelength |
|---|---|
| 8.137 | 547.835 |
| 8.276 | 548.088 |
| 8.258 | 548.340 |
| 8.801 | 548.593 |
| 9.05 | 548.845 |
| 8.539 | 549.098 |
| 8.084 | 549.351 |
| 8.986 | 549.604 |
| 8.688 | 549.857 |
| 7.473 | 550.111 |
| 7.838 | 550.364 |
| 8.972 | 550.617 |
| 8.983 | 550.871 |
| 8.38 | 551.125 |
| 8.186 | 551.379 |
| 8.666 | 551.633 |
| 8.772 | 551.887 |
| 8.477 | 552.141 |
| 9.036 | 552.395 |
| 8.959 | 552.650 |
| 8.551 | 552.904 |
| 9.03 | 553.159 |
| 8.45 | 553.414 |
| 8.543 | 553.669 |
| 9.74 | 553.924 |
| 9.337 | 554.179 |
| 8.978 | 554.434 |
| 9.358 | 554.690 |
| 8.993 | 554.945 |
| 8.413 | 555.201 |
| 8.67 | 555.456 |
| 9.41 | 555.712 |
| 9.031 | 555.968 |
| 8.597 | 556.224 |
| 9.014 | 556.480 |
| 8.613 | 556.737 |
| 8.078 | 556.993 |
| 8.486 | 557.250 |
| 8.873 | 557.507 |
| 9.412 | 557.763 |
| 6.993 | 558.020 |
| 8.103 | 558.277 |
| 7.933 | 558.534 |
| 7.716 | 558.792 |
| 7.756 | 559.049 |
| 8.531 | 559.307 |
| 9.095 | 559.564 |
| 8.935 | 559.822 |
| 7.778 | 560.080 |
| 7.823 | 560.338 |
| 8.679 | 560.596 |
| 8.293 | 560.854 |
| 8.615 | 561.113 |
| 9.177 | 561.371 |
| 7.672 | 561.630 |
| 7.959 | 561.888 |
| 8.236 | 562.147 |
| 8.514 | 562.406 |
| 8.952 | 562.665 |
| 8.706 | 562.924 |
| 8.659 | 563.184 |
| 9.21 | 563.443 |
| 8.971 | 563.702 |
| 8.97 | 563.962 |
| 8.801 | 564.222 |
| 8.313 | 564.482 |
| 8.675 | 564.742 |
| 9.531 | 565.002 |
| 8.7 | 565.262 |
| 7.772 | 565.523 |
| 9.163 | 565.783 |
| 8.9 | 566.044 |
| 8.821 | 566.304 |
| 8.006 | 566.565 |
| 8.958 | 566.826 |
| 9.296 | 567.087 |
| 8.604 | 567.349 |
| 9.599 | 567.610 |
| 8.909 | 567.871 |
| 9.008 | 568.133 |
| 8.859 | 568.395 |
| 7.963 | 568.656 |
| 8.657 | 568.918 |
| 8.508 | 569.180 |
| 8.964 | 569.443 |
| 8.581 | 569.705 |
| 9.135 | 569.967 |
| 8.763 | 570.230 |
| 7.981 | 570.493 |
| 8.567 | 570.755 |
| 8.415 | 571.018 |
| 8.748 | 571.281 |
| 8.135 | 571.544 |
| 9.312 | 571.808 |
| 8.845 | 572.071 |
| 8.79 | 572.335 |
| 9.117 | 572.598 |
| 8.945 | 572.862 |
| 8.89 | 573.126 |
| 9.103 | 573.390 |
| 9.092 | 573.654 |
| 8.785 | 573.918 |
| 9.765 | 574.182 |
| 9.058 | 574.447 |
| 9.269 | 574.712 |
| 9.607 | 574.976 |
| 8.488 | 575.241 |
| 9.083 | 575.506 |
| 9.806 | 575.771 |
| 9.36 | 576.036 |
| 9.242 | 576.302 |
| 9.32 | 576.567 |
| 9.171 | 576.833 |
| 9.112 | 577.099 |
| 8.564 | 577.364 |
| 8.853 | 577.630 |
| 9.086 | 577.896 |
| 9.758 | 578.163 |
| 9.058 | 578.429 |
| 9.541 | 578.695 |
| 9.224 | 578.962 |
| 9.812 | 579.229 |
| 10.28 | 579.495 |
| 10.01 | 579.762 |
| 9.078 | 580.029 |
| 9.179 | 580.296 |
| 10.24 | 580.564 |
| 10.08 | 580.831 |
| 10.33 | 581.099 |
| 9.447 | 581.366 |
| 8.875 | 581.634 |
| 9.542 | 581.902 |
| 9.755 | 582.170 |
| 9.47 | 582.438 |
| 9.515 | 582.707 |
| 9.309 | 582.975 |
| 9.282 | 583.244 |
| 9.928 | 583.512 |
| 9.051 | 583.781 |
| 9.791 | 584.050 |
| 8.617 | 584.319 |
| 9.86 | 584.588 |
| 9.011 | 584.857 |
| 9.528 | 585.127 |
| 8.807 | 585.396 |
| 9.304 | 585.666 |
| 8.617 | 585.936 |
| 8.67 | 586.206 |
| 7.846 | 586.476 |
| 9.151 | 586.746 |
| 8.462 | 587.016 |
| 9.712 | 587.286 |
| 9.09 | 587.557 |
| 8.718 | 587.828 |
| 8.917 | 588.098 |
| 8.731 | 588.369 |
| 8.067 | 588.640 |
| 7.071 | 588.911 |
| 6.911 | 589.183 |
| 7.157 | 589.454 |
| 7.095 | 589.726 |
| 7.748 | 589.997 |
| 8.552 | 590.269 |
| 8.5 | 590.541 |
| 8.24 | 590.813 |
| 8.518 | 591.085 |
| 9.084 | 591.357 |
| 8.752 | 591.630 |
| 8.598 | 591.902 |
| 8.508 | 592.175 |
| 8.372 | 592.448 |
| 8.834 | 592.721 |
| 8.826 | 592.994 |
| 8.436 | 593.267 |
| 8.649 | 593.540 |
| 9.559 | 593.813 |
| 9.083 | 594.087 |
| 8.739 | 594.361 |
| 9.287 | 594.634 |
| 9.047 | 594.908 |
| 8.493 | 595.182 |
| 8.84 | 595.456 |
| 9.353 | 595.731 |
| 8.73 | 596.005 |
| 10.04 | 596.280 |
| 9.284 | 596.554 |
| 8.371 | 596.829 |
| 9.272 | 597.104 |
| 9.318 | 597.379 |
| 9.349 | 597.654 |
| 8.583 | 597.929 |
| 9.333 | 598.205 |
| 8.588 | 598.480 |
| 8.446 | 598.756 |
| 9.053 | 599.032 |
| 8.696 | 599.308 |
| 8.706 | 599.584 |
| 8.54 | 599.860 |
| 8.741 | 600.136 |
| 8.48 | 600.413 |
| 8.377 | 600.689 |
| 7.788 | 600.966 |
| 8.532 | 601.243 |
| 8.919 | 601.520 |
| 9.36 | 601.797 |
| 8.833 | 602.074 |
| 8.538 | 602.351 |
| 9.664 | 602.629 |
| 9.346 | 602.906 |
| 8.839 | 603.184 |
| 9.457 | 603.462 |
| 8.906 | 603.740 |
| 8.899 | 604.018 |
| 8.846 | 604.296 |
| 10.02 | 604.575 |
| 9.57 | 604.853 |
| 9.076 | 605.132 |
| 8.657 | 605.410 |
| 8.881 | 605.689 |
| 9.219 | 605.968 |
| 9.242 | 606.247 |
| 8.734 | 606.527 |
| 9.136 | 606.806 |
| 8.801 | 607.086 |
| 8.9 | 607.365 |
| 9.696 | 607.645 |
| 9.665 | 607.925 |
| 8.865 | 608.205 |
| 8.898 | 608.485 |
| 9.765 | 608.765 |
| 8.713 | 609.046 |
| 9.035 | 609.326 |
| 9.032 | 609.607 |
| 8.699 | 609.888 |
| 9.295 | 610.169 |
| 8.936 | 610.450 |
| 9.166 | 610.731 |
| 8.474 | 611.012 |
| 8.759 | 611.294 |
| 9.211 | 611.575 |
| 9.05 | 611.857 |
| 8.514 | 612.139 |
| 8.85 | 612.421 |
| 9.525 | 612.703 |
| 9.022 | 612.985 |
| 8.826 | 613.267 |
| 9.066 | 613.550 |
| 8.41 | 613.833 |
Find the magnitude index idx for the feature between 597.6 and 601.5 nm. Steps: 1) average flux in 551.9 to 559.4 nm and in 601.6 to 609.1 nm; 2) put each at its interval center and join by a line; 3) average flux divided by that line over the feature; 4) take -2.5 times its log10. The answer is 0.05 mag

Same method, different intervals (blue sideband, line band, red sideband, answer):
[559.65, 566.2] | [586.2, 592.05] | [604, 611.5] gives 0.068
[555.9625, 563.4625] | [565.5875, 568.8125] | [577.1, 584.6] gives -0.003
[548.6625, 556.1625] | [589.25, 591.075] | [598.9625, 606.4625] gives 0.129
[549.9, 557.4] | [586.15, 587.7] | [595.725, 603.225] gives 0.002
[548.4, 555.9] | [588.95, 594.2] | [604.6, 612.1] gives 0.076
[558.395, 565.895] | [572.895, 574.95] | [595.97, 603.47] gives -0.063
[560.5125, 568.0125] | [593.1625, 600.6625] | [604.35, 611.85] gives 0.009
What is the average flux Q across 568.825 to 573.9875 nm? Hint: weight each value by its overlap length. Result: 8.77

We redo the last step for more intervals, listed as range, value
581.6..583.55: 9.47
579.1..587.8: 9.35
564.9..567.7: 8.83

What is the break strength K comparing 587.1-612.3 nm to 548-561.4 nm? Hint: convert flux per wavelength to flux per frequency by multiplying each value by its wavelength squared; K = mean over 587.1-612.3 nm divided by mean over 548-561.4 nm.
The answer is 1.20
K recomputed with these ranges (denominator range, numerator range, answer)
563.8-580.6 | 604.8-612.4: 1.13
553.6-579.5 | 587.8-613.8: 1.13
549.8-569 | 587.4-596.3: 1.11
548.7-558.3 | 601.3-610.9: 1.26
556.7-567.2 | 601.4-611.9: 1.24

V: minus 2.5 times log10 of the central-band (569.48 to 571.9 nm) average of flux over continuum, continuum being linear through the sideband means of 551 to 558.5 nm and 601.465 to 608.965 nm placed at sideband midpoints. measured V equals 0.03 mag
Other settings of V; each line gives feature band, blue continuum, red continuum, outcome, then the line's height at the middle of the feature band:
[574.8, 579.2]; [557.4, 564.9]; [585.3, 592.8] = -0.10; 8.44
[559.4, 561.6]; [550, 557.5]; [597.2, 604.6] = 0.03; 8.75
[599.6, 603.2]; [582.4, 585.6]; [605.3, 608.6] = 0.04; 9.13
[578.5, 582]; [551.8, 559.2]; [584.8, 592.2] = -0.14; 8.52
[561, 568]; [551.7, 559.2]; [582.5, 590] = -0.01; 8.69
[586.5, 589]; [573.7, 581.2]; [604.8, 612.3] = 0.07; 9.27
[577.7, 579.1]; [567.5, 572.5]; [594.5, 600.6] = -0.06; 8.79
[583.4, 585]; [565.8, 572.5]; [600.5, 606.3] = -0.06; 8.85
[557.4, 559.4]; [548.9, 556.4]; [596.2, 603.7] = 0.08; 8.75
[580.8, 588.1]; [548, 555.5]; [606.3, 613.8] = -0.04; 8.87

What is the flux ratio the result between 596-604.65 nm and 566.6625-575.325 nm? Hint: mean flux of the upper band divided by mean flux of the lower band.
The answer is 1.01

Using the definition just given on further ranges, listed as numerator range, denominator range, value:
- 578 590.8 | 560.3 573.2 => 1.04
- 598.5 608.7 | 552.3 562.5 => 1.04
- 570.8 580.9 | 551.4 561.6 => 1.07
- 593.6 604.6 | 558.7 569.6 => 1.04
